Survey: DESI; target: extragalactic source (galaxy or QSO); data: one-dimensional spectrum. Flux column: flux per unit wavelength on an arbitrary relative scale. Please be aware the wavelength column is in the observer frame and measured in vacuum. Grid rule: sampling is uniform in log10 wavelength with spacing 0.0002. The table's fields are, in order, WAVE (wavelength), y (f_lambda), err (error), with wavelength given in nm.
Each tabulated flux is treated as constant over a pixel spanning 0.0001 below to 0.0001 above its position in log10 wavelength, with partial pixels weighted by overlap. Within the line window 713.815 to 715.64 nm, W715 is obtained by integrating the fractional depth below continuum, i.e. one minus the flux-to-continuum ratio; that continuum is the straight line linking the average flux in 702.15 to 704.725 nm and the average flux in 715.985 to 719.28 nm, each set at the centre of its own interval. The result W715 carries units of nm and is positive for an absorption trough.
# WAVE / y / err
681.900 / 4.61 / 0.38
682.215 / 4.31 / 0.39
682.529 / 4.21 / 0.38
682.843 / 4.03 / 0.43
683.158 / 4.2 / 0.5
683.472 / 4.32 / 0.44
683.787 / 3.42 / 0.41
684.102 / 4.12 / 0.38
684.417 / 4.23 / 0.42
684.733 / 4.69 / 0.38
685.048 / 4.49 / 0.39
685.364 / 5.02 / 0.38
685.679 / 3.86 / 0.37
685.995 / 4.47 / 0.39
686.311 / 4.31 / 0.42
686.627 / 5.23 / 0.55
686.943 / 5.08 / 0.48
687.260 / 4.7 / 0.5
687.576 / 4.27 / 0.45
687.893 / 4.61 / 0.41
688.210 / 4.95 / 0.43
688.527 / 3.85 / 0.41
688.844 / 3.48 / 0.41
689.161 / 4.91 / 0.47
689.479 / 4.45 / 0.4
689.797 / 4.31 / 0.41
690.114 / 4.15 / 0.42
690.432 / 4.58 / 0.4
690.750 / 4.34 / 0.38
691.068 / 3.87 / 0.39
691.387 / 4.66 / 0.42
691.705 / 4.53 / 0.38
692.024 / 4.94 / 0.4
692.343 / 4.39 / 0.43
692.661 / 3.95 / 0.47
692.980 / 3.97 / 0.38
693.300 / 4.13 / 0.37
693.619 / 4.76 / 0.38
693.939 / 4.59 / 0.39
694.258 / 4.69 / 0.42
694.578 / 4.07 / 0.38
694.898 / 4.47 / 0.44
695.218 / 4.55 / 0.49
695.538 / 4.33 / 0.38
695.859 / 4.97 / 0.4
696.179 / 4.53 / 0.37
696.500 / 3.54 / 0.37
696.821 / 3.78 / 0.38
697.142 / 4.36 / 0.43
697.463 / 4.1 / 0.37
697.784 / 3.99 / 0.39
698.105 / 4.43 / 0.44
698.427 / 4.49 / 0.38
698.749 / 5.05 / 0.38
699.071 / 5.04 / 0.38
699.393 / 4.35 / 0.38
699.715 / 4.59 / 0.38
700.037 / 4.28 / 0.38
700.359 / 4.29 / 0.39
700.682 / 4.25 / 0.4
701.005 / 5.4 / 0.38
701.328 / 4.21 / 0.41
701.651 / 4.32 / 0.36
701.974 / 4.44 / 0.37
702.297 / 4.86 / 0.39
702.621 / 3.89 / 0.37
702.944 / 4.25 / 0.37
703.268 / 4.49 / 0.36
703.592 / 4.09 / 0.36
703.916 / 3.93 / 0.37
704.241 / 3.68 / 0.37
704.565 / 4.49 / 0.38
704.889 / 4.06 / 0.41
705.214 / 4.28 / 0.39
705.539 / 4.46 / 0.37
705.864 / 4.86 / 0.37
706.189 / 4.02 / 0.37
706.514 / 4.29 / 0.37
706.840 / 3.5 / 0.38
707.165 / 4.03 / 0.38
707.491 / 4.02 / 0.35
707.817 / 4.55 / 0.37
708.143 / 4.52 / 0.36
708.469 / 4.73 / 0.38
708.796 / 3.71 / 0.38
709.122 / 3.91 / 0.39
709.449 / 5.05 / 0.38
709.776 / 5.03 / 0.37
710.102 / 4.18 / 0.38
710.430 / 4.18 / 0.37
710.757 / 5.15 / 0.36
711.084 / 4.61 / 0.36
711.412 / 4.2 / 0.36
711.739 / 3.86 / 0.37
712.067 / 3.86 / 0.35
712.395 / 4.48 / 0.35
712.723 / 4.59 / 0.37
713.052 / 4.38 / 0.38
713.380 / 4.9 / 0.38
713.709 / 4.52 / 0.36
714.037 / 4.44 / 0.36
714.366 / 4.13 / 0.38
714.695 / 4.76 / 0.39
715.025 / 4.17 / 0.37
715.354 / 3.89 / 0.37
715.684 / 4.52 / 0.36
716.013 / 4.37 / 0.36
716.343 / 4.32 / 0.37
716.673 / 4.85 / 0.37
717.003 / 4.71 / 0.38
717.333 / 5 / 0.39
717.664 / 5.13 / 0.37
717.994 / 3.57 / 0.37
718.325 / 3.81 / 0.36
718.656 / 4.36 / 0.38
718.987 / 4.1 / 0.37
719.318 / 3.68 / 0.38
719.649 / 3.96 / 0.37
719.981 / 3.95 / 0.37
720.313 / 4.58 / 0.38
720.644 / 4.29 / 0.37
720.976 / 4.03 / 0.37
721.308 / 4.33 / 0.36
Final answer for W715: 0.023 nm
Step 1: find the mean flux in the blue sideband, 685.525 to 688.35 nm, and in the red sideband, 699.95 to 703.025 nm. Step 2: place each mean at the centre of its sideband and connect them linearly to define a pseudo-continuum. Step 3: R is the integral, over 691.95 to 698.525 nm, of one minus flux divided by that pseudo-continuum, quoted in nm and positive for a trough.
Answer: 0.26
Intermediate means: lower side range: 4.61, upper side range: 4.43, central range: 4.33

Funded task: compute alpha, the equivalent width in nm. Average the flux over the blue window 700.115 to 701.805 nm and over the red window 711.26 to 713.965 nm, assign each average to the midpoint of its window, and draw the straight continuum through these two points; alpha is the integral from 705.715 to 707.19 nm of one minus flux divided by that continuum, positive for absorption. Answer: 0.093 nm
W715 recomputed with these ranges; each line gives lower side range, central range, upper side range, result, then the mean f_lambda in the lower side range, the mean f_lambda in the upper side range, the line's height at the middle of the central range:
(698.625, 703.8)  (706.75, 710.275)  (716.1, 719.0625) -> 0.118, 4.48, 4.44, 4.46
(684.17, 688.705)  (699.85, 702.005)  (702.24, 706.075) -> -0.074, 4.54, 4.26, 4.31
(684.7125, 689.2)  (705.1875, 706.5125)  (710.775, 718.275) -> 0.015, 4.51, 4.43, 4.45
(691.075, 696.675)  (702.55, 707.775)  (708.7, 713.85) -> 0.301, 4.4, 4.42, 4.41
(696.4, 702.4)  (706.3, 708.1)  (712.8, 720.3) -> 0.114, 4.41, 4.35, 4.38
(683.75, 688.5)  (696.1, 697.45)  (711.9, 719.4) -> 0.130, 4.51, 4.38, 4.46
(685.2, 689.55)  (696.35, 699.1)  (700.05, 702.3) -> 0.138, 4.51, 4.5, 4.5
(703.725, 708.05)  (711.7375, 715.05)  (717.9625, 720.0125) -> -0.302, 4.17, 3.94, 4.04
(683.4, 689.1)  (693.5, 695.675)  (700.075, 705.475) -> -0.067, 4.4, 4.31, 4.36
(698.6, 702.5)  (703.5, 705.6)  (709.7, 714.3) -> 0.187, 4.58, 4.44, 4.53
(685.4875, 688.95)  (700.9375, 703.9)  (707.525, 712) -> 0.030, 4.46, 4.41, 4.43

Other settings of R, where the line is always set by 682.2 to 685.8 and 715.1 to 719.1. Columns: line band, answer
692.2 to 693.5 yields 0.05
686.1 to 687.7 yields -0.17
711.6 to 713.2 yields 0.05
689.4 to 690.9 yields -0.03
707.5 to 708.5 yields -0.03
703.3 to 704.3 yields 0.08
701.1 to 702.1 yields -0.02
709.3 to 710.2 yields -0.09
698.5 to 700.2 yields -0.14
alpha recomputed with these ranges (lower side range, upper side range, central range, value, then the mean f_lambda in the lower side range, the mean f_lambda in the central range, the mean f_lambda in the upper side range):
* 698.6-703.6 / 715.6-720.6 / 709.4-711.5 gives -0.10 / 4.5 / 4.62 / 4.32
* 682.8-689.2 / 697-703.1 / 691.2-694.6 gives -0.01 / 4.39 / 4.43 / 4.45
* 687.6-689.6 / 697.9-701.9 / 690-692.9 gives 0.03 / 4.37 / 4.37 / 4.55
